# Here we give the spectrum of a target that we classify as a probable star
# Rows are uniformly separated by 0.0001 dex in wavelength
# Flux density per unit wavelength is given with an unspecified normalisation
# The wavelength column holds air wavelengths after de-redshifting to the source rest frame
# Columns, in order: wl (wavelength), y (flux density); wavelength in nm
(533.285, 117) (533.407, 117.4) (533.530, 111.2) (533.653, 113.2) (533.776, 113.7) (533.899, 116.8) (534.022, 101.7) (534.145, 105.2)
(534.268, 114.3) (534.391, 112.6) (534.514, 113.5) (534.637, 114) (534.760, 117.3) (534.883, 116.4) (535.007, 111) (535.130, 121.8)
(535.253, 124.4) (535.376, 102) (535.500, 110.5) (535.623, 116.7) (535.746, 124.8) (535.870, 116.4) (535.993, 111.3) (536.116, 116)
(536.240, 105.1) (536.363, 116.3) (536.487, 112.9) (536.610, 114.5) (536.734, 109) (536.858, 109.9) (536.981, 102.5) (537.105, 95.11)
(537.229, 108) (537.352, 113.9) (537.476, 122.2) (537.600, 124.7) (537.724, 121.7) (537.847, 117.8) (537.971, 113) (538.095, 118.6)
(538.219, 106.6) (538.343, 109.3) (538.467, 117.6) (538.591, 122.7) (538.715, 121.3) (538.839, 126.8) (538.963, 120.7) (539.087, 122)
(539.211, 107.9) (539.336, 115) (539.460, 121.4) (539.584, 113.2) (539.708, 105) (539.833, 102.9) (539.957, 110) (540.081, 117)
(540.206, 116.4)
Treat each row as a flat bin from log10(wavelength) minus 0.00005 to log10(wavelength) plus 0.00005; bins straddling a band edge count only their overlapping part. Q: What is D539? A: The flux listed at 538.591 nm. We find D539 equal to 122.7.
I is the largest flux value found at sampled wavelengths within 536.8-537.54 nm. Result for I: 122.2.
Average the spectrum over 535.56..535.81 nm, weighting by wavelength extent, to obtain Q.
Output 121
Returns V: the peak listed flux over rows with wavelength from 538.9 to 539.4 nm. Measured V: 122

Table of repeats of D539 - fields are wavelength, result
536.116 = 116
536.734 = 109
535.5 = 110.5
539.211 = 107.9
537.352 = 113.9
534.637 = 114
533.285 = 117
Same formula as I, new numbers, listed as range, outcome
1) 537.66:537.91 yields 121.7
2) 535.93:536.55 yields 116.3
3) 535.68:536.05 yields 124.8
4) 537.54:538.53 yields 124.7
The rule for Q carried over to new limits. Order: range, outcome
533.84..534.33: 109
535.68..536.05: 118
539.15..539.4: 111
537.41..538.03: 120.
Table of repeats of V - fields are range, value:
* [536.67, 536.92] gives 109.9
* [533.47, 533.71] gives 113.2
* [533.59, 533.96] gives 116.8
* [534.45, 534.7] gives 114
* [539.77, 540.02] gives 110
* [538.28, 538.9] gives 126.8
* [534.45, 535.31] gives 124.4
